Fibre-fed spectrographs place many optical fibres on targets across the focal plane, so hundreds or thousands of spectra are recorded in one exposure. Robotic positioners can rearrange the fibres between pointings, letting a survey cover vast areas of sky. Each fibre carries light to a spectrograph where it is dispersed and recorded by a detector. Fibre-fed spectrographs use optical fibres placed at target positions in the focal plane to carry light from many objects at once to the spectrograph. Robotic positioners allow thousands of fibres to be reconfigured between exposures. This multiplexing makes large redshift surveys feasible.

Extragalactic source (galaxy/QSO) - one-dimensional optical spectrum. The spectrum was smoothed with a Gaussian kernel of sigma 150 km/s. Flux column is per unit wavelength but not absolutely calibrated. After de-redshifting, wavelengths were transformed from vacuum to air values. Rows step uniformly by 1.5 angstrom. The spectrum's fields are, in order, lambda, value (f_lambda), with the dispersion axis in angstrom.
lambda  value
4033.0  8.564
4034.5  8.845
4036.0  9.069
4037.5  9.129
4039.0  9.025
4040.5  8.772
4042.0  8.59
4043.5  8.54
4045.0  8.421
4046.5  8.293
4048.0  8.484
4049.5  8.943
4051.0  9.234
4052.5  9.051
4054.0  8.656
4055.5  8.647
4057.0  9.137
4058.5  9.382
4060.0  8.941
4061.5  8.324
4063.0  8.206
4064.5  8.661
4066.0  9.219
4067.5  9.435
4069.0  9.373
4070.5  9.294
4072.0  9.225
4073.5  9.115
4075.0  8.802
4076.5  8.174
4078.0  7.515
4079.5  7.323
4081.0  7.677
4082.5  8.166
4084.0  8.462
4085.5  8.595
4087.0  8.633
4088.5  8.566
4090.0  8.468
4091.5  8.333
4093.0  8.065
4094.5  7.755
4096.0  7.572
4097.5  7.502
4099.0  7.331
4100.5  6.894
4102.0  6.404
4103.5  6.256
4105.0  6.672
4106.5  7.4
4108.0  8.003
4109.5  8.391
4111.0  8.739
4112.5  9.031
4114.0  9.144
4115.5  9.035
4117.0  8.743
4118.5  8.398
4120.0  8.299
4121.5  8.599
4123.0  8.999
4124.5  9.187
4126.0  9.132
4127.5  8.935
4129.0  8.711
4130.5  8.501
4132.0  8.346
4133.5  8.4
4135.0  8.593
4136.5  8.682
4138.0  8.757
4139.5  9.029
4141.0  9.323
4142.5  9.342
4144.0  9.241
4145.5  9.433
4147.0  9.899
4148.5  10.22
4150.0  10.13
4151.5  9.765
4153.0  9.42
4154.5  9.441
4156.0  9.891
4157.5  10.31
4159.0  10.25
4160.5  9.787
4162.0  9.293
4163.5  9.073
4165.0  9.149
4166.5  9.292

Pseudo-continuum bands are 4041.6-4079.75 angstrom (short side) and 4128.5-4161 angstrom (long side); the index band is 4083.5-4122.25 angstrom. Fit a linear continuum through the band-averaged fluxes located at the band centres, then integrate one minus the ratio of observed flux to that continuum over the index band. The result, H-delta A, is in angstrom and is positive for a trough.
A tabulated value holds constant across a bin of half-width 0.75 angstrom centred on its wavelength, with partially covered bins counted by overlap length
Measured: 4.3 angstrom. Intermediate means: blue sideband 8.75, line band 8.05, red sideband 9.34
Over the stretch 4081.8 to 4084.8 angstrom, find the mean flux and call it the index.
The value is 8.32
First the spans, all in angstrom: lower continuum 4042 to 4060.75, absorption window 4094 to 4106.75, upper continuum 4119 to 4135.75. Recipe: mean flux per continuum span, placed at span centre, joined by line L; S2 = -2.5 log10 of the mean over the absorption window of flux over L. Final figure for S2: 0.23 mag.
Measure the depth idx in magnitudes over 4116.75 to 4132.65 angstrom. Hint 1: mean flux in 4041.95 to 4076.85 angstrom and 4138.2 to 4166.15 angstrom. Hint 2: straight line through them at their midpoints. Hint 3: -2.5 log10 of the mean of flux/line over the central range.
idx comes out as 0.08 mag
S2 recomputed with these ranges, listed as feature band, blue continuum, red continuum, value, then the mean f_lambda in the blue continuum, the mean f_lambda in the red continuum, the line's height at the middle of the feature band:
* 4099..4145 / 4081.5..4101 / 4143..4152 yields 0.07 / 8.04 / 9.77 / 8.98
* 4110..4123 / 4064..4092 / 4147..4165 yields 0.05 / 8.58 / 9.76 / 9.16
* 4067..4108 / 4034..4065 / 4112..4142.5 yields 0.10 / 8.78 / 8.8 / 8.79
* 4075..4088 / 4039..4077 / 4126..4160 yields 0.11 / 8.84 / 9.3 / 8.97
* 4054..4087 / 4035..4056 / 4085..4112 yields -0.05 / 8.78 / 7.76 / 8.3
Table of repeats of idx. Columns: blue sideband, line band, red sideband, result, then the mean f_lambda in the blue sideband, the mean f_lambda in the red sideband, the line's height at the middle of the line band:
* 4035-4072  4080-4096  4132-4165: 0.106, 8.87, 9.41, 9.07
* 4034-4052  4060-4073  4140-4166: 0.000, 8.78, 9.64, 8.96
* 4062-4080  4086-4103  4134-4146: 0.138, 8.71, 9.03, 8.82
